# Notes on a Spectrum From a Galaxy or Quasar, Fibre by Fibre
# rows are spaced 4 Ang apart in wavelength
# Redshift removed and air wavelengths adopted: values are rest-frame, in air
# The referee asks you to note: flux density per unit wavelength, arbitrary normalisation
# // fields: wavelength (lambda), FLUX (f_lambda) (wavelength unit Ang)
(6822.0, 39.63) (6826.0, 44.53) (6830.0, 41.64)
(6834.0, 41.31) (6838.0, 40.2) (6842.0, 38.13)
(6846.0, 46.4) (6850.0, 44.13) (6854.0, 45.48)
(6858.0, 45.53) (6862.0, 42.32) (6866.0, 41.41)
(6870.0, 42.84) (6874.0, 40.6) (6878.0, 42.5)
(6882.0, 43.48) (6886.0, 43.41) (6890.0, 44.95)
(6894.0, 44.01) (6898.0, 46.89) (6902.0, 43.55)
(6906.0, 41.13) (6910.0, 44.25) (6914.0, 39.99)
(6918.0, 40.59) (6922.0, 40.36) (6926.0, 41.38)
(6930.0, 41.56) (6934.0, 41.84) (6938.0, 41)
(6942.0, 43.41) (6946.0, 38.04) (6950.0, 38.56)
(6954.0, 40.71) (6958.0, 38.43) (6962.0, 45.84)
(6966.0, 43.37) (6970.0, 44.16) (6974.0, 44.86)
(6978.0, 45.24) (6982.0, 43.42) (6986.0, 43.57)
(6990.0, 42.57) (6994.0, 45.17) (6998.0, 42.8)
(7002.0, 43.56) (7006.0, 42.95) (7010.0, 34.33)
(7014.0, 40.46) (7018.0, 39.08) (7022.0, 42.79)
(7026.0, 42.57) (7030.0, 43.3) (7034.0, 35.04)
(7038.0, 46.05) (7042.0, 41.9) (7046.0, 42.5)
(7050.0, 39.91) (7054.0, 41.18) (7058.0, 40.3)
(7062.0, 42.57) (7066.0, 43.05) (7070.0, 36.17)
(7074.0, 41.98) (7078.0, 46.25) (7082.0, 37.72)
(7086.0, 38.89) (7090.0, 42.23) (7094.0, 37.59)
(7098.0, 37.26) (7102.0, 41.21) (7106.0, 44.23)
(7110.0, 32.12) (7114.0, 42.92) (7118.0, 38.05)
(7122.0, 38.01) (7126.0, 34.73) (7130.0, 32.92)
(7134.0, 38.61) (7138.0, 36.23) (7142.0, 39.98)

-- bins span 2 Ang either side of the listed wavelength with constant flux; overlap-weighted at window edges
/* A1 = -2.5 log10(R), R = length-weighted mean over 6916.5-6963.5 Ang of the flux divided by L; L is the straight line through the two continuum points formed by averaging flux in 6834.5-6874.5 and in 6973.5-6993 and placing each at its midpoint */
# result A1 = 0.07 mag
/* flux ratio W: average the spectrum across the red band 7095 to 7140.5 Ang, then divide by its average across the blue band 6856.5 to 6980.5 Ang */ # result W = 0.9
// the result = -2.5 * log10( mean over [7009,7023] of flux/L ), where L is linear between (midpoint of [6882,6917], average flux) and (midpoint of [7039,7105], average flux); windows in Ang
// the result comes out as 0.06 mag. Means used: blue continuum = 43.4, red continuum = 40.8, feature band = 39.3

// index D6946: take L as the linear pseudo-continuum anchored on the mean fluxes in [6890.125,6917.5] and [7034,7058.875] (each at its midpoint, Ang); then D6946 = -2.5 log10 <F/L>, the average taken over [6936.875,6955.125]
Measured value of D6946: 0.06 mag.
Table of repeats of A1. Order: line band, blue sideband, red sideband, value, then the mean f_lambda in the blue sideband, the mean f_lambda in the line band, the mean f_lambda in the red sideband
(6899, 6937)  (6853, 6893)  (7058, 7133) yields 0.02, 43.2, 41.7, 39.3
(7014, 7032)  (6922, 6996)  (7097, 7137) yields -0.03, 42.3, 41.8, 38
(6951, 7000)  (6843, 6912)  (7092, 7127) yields -0.05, 43.6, 43.2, 38.6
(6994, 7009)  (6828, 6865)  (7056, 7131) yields -0.05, 42.8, 42.8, 39.5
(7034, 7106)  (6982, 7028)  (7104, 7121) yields -0.02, 41.9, 40.9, 39.3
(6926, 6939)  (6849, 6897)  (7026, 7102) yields 0.03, 43.4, 41.5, 40.8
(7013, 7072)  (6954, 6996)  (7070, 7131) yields 0.00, 43.5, 41.1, 39.1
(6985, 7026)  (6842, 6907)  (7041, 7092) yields 0.00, 43.5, 41.7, 41.1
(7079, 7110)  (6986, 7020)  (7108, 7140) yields -0.05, 41.5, 39.6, 36.7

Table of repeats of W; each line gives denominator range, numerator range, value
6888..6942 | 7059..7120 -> 0.95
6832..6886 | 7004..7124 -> 0.95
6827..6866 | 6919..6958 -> 0.95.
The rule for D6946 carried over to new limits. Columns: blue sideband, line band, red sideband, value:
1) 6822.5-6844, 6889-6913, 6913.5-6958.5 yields -0.08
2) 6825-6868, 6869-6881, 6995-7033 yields 0.01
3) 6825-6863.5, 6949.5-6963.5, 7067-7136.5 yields 0.01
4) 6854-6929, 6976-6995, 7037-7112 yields -0.06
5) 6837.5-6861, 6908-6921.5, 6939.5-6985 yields 0.04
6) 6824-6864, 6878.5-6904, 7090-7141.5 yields -0.05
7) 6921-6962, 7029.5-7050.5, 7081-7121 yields -0.04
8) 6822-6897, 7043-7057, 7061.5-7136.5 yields -0.03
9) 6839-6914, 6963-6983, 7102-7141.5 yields -0.08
